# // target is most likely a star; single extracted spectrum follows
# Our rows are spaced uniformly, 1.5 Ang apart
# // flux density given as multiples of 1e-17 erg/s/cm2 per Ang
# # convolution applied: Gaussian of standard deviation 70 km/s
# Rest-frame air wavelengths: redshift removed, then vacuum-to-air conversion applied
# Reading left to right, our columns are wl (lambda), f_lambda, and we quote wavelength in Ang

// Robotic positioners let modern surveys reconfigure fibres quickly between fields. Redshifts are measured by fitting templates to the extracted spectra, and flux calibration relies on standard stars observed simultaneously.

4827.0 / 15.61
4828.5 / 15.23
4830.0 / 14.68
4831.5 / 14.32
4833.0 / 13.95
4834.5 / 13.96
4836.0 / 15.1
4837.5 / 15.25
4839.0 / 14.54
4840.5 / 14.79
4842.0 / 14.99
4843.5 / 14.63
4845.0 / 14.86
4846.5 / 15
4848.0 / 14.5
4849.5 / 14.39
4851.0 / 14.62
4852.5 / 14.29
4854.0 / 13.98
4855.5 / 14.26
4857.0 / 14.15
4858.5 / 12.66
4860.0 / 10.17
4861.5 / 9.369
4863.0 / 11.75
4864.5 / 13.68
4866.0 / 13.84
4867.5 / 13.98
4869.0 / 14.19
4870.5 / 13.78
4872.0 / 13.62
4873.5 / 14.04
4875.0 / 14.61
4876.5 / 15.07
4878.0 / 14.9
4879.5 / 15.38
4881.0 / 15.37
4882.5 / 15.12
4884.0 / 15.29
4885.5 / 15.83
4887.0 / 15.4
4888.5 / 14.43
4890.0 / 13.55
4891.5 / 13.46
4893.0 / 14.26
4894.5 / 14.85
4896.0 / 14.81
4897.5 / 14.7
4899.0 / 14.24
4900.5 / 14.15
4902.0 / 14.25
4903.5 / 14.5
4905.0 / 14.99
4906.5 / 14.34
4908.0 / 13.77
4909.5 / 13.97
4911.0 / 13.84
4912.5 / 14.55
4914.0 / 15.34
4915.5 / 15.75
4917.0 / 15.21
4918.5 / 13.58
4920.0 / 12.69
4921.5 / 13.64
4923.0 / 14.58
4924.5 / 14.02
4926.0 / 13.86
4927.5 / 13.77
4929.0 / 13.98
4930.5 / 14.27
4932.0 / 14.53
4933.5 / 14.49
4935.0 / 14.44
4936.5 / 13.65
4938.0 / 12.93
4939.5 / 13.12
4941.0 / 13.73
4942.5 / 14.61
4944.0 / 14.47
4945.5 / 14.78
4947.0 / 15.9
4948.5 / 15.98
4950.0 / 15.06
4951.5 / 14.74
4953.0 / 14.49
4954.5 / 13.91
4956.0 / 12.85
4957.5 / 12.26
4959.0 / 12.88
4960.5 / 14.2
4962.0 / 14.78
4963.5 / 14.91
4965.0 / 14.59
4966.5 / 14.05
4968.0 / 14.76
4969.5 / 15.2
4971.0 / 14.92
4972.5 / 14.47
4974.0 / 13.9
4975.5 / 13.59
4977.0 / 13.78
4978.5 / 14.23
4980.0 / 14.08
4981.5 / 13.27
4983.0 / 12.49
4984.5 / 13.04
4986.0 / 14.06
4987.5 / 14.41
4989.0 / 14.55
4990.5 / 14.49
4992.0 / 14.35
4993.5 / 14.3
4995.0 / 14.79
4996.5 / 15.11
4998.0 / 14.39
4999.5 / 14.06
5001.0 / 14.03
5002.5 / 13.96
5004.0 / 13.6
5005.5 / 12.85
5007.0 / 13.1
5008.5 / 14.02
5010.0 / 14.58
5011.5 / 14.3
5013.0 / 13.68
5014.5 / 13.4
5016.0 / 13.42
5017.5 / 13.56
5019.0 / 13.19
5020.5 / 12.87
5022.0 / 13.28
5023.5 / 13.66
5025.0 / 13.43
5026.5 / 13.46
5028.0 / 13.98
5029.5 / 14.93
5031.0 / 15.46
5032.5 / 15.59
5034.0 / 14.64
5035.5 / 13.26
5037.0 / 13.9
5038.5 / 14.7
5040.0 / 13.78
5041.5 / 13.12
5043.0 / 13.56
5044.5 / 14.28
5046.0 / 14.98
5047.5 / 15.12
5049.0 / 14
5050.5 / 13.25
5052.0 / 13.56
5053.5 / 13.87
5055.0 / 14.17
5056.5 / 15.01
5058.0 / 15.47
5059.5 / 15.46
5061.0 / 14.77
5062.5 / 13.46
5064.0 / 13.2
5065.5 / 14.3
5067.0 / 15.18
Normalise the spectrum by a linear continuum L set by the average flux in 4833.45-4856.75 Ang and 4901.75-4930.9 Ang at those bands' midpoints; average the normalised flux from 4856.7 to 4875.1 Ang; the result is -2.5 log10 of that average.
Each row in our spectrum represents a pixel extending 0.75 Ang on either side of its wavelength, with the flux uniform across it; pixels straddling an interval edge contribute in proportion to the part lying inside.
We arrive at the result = 0.12 mag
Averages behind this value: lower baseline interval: 14.6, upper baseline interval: 14.2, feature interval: 13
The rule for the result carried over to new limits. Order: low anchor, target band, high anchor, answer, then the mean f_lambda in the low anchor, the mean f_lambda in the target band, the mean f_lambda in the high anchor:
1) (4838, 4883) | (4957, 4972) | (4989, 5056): -0.02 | 14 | 14.3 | 14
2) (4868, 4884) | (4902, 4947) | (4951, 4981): 0.01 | 14.6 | 14.2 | 14.1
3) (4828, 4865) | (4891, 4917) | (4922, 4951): -0.02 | 14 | 14.5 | 14.3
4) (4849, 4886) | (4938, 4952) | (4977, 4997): -0.05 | 13.9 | 14.6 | 14.1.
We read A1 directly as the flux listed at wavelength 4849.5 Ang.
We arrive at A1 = 14.39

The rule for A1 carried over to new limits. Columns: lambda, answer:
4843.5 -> 14.63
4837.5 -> 15.25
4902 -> 14.25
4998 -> 14.39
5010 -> 14.58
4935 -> 14.44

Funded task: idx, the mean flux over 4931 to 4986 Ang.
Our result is 14.1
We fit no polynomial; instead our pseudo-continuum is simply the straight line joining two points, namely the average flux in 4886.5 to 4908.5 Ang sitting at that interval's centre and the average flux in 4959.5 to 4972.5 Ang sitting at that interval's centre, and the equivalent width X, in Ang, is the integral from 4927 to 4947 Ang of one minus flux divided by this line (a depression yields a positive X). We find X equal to 0.54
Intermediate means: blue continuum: 14.4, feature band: 14.1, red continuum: 14.6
